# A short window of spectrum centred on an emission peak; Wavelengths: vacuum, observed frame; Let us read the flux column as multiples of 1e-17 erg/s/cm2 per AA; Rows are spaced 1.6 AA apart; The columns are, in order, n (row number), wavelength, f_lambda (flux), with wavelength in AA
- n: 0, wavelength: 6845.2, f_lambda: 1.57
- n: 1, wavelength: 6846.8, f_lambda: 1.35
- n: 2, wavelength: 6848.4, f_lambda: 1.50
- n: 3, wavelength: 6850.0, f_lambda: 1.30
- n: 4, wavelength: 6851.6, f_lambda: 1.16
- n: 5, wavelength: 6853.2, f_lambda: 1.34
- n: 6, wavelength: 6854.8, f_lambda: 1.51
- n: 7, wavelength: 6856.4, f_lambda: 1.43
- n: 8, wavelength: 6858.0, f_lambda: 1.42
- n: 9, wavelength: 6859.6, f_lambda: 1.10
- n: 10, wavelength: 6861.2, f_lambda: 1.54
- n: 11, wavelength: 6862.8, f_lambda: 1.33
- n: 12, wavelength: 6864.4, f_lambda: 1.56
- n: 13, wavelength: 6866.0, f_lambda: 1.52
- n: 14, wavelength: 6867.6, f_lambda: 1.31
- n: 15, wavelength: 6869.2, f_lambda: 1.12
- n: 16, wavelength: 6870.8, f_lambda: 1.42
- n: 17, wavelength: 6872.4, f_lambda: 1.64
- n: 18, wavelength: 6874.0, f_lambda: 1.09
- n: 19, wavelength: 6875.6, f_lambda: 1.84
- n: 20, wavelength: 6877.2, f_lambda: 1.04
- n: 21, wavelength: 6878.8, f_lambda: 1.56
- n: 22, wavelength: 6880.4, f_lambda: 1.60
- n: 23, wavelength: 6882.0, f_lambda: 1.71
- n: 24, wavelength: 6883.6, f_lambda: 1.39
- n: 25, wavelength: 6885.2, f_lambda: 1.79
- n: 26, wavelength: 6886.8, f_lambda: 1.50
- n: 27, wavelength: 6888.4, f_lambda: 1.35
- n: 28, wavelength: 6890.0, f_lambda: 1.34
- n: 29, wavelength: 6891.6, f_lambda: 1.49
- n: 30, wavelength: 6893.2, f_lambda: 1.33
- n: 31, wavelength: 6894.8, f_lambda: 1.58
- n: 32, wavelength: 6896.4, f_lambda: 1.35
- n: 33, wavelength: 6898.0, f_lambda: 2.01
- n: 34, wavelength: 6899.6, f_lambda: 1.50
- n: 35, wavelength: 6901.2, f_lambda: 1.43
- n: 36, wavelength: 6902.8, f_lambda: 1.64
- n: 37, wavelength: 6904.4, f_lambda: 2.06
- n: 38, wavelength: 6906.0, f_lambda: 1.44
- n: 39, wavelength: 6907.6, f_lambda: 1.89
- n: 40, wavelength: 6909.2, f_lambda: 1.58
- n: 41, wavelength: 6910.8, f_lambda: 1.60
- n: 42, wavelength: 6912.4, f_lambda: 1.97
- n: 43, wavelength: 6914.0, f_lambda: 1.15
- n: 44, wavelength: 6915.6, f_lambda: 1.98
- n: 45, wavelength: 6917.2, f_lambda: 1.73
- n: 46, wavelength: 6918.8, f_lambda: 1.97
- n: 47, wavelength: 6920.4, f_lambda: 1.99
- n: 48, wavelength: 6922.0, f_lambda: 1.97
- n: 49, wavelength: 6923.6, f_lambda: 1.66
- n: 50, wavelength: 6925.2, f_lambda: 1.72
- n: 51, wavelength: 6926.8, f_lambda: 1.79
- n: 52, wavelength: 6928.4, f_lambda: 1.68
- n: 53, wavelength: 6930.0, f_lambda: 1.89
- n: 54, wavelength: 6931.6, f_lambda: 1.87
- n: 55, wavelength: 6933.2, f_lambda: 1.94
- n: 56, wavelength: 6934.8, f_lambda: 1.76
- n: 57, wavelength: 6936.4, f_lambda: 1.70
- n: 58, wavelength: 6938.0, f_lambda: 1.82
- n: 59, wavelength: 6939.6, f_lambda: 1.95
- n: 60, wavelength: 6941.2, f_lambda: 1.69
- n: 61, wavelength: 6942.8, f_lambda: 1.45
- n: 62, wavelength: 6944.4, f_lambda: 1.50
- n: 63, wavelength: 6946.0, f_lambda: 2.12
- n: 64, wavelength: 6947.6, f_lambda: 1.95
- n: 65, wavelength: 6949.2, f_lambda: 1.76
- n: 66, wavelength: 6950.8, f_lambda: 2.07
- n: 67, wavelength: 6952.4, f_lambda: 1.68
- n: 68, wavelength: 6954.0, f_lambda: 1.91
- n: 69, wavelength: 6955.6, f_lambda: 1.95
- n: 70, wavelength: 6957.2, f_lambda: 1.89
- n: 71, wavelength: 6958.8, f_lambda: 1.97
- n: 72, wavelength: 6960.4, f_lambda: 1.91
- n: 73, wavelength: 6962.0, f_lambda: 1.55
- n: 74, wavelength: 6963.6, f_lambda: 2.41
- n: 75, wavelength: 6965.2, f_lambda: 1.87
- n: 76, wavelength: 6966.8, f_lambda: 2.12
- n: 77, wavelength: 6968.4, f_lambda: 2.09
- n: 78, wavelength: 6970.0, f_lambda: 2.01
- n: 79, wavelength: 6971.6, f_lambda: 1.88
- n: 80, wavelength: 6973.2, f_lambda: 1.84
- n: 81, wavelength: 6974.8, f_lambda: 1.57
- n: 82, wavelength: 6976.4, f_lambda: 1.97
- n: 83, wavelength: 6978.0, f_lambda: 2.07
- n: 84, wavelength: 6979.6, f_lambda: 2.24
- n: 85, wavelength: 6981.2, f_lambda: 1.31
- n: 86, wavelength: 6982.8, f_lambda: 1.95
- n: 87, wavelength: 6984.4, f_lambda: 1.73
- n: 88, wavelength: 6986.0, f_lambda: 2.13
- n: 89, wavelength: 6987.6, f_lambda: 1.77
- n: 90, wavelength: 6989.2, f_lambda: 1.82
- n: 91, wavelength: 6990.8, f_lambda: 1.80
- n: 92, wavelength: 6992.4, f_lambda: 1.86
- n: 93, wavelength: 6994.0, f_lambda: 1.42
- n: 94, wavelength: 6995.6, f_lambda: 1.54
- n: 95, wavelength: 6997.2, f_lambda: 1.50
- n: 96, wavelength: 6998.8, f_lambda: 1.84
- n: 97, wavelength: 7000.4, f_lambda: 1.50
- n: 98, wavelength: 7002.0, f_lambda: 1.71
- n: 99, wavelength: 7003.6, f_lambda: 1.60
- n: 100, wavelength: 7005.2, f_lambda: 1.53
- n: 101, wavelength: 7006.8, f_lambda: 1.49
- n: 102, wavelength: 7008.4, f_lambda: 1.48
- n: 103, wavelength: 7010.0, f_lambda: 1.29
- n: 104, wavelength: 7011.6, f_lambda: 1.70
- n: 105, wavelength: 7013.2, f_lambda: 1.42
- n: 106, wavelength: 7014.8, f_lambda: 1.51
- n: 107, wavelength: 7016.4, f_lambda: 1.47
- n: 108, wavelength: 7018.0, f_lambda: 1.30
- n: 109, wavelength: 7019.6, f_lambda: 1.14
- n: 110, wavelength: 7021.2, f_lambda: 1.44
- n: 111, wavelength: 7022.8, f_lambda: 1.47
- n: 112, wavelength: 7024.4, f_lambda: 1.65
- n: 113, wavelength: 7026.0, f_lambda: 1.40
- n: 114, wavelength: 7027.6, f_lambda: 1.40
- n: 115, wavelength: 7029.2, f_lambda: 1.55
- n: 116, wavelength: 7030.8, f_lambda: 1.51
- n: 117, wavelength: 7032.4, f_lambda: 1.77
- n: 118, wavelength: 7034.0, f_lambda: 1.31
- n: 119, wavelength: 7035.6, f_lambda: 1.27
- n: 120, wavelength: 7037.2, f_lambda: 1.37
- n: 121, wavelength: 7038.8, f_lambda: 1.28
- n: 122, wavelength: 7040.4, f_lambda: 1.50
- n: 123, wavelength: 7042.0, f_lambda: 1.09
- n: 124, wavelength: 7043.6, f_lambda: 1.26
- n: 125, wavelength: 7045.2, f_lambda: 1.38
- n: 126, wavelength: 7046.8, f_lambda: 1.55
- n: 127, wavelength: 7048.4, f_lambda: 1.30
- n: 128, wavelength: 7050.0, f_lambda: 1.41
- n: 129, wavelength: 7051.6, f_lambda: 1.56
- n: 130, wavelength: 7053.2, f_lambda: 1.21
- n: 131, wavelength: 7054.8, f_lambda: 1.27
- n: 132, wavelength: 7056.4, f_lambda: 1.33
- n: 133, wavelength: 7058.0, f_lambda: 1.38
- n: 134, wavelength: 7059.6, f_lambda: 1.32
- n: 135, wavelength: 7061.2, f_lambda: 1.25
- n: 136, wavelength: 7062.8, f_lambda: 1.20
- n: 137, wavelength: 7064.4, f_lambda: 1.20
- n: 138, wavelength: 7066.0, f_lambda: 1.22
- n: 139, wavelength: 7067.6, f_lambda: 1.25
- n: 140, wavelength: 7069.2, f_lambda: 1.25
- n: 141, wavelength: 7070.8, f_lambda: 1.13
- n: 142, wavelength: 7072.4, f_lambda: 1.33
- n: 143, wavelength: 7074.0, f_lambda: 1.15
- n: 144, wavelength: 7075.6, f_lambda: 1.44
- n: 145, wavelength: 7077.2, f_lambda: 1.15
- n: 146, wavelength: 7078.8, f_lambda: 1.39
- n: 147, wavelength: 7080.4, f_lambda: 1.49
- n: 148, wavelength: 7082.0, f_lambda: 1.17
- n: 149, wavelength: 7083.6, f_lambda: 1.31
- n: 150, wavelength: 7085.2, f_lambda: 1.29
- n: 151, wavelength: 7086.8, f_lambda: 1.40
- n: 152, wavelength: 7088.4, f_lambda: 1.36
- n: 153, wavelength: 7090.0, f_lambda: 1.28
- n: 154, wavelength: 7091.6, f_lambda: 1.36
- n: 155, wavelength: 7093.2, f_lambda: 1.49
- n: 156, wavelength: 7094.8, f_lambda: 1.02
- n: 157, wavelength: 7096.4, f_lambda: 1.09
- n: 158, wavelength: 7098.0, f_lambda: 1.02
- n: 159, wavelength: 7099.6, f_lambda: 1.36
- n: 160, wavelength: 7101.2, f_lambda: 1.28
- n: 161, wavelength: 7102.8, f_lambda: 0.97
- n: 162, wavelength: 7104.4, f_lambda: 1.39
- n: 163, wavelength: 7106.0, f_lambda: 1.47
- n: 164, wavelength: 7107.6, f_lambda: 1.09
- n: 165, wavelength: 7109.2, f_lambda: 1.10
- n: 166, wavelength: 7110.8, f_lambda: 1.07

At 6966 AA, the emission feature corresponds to Mg II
